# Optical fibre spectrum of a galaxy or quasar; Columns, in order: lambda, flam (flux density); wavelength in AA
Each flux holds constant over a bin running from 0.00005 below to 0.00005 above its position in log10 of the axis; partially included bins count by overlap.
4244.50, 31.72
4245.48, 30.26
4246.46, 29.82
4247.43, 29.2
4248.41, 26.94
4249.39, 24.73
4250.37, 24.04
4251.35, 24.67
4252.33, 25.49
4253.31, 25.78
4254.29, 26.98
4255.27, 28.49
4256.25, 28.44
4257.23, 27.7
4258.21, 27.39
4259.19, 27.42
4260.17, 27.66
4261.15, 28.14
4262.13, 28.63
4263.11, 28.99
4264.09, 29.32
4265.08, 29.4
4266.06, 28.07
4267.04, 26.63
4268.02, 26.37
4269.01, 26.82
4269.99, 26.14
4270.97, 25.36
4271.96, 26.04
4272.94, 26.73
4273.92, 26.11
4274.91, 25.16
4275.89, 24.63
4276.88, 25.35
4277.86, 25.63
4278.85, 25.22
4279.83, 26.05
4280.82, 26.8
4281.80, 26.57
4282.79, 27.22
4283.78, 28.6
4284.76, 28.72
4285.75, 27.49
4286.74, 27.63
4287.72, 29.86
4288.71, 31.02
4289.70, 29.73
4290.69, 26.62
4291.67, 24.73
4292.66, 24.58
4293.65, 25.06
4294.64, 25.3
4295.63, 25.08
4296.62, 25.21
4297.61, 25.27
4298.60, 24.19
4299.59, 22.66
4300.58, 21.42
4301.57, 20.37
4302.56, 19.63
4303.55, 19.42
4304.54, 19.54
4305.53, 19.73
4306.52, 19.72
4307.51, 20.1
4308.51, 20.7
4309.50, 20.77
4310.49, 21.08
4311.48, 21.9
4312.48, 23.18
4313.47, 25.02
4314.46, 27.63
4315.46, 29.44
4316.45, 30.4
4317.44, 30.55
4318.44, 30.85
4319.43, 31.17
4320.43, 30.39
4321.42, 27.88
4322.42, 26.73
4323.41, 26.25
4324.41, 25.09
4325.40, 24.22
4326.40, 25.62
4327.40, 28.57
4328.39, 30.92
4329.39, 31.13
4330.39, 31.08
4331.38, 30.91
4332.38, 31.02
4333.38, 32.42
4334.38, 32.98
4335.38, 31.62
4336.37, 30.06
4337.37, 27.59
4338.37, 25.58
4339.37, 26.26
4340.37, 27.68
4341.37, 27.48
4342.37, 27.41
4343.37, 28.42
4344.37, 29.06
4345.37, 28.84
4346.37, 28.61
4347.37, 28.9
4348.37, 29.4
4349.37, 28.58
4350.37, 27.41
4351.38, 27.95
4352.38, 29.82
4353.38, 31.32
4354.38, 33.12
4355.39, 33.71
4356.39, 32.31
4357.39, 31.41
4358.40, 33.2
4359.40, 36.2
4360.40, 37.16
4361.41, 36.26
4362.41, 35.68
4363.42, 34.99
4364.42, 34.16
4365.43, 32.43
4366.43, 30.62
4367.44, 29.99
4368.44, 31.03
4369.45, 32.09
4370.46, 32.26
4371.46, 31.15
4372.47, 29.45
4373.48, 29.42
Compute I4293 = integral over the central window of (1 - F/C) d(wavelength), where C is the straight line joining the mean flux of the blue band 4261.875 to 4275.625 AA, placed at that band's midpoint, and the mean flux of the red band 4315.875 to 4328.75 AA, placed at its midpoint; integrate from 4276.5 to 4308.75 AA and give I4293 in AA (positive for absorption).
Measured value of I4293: 3.4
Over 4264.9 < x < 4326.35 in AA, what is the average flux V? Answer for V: 25.5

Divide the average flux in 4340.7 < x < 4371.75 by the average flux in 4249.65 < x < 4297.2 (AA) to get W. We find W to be 1.17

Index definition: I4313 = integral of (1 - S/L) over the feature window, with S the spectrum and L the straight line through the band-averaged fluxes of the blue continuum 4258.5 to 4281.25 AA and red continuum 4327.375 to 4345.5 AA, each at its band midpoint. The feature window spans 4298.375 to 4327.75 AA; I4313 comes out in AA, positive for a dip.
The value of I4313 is 4.2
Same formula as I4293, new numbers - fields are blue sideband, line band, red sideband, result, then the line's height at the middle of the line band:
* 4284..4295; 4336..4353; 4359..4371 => 2.0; 31.9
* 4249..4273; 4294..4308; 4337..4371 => 3.2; 28.7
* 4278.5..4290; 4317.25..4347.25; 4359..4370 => 2.4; 31.3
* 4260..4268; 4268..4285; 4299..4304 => -0.4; 25.8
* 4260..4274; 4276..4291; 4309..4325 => -0.1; 27.2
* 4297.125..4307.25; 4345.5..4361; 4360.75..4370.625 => -0.3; 30.7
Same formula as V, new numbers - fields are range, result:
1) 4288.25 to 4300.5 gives 25.6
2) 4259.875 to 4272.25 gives 27.5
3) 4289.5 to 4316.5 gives 23.3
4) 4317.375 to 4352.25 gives 28.8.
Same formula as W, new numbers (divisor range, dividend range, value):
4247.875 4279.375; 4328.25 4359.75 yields 1.12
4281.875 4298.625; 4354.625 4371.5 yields 1.24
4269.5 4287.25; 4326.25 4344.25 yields 1.11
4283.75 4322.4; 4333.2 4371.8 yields 1.23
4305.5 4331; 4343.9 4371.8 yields 1.21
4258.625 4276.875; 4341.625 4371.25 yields 1.16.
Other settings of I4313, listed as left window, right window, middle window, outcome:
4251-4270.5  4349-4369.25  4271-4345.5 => 8.58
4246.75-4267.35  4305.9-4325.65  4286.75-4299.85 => 0.05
